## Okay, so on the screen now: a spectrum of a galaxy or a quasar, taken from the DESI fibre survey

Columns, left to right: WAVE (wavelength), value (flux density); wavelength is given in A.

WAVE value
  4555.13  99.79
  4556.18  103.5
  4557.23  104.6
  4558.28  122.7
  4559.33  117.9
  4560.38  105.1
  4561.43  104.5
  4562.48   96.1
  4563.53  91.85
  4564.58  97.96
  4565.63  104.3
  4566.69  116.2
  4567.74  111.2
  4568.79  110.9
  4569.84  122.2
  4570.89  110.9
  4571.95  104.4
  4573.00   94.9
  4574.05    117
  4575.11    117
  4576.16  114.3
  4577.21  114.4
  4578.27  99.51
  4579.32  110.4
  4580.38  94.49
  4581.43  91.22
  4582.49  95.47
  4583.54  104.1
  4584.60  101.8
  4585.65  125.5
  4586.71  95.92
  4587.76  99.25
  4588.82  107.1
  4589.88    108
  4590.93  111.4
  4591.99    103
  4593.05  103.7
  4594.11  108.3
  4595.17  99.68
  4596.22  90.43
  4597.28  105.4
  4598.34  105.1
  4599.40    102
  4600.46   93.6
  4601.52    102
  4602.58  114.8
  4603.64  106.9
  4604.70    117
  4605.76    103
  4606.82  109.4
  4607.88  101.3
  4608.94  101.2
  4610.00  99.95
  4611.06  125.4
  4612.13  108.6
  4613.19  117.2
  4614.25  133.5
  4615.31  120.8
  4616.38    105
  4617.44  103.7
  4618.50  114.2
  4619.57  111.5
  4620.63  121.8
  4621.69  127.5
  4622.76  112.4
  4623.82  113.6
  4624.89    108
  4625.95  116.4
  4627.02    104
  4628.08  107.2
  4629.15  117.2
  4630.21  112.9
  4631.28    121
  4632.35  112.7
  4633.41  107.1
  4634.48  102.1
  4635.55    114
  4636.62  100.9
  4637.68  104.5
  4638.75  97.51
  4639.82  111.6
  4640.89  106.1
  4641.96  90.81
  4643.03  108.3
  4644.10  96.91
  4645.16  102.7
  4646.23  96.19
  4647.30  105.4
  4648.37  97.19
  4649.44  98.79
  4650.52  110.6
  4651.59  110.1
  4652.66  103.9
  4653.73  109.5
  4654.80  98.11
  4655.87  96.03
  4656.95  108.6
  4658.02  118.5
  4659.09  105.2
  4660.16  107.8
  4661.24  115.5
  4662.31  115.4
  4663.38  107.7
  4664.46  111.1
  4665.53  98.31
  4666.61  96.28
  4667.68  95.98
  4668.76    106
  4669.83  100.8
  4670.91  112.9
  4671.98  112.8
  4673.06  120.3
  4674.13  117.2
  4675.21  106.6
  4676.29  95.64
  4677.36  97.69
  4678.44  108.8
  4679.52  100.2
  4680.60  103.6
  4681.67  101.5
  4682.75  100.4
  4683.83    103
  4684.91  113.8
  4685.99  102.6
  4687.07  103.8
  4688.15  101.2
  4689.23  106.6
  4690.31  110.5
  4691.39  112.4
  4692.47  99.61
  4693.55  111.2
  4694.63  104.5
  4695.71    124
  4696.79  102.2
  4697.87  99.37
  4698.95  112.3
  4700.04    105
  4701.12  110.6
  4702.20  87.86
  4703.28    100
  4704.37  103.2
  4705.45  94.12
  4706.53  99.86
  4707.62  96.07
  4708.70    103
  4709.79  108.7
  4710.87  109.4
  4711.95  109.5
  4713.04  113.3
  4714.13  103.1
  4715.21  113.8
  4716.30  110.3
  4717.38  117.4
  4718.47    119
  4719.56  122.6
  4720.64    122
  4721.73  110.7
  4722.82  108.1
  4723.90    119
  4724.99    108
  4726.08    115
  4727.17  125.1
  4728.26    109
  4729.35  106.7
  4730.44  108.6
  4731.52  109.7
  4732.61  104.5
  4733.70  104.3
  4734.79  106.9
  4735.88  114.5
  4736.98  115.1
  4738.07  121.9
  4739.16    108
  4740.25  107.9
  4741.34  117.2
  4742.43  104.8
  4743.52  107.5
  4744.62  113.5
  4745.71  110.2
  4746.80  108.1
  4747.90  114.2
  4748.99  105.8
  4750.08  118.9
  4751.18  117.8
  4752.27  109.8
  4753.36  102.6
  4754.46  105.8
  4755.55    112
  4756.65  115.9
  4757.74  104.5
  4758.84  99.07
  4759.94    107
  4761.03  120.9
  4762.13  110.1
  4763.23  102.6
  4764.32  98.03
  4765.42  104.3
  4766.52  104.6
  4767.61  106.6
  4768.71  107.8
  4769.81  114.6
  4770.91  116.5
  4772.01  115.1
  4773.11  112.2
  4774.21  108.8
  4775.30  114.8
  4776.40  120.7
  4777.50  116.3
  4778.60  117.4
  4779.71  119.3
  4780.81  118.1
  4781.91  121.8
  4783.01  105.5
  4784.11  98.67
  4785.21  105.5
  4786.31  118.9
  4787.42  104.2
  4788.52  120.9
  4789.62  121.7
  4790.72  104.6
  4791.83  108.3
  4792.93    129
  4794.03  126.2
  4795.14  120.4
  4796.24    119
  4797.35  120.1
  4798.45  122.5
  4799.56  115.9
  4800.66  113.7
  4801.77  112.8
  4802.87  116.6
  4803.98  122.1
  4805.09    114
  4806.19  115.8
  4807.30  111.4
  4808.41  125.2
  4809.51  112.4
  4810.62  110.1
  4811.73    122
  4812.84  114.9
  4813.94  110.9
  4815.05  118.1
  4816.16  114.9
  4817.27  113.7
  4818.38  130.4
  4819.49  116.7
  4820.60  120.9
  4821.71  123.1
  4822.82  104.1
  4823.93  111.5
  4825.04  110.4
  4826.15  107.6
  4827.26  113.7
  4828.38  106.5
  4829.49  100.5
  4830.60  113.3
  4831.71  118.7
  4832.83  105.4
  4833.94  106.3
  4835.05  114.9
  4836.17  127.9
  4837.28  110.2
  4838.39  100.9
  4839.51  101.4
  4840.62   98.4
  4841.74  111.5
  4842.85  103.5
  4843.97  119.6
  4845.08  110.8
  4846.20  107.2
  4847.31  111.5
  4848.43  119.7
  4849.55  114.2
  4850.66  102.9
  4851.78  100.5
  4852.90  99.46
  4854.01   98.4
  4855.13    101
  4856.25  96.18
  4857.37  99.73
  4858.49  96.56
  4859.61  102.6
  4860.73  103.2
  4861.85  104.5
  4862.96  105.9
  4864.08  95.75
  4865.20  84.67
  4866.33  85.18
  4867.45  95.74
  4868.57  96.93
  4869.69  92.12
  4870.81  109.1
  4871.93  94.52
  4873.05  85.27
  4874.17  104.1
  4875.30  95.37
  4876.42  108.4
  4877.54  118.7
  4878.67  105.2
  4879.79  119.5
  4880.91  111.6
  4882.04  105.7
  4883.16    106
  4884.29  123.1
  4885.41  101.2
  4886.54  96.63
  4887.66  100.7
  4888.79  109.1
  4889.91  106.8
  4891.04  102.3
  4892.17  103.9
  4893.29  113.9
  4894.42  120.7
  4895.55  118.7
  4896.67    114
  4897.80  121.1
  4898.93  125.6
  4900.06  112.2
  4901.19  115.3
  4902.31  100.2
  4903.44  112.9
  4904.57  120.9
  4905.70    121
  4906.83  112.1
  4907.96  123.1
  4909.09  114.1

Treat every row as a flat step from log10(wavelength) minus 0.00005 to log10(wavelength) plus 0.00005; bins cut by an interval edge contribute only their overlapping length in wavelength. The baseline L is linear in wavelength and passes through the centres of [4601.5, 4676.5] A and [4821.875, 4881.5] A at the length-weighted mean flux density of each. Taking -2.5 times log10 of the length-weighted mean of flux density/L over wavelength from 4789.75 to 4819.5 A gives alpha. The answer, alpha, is -0.11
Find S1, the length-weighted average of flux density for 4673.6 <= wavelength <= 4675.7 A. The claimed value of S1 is 112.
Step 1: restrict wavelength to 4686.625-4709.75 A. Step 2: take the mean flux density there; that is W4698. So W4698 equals 104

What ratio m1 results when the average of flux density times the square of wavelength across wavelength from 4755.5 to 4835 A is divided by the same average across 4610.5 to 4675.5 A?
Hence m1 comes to 1.11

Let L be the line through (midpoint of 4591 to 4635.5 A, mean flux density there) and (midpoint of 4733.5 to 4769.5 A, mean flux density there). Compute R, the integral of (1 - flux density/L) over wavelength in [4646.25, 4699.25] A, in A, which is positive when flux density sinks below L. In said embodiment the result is 1.68 A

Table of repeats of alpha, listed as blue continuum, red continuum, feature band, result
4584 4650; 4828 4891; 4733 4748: -0.05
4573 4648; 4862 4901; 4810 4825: -0.10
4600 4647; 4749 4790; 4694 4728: 0.01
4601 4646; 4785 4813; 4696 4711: 0.11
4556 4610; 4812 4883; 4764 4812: -0.08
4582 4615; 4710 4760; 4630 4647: 0.03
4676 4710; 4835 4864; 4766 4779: -0.08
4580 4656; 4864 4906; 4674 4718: 0.01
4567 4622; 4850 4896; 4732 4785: -0.06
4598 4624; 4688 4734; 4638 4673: 0.05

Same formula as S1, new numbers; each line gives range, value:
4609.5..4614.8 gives 117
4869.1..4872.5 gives 98.7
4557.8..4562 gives 112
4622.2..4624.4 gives 113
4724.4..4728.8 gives 114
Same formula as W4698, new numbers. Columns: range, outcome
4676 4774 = 108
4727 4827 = 113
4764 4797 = 113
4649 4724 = 107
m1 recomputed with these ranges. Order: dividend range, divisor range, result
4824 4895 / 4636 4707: 1.09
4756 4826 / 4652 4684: 1.13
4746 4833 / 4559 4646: 1.14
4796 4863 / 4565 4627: 1.13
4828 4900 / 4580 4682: 1.10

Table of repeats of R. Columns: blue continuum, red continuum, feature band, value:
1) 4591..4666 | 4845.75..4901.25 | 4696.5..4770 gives -1.62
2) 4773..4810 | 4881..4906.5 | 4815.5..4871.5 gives 3.38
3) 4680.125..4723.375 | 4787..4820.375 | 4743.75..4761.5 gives 0.28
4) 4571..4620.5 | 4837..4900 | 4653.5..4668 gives 0.06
